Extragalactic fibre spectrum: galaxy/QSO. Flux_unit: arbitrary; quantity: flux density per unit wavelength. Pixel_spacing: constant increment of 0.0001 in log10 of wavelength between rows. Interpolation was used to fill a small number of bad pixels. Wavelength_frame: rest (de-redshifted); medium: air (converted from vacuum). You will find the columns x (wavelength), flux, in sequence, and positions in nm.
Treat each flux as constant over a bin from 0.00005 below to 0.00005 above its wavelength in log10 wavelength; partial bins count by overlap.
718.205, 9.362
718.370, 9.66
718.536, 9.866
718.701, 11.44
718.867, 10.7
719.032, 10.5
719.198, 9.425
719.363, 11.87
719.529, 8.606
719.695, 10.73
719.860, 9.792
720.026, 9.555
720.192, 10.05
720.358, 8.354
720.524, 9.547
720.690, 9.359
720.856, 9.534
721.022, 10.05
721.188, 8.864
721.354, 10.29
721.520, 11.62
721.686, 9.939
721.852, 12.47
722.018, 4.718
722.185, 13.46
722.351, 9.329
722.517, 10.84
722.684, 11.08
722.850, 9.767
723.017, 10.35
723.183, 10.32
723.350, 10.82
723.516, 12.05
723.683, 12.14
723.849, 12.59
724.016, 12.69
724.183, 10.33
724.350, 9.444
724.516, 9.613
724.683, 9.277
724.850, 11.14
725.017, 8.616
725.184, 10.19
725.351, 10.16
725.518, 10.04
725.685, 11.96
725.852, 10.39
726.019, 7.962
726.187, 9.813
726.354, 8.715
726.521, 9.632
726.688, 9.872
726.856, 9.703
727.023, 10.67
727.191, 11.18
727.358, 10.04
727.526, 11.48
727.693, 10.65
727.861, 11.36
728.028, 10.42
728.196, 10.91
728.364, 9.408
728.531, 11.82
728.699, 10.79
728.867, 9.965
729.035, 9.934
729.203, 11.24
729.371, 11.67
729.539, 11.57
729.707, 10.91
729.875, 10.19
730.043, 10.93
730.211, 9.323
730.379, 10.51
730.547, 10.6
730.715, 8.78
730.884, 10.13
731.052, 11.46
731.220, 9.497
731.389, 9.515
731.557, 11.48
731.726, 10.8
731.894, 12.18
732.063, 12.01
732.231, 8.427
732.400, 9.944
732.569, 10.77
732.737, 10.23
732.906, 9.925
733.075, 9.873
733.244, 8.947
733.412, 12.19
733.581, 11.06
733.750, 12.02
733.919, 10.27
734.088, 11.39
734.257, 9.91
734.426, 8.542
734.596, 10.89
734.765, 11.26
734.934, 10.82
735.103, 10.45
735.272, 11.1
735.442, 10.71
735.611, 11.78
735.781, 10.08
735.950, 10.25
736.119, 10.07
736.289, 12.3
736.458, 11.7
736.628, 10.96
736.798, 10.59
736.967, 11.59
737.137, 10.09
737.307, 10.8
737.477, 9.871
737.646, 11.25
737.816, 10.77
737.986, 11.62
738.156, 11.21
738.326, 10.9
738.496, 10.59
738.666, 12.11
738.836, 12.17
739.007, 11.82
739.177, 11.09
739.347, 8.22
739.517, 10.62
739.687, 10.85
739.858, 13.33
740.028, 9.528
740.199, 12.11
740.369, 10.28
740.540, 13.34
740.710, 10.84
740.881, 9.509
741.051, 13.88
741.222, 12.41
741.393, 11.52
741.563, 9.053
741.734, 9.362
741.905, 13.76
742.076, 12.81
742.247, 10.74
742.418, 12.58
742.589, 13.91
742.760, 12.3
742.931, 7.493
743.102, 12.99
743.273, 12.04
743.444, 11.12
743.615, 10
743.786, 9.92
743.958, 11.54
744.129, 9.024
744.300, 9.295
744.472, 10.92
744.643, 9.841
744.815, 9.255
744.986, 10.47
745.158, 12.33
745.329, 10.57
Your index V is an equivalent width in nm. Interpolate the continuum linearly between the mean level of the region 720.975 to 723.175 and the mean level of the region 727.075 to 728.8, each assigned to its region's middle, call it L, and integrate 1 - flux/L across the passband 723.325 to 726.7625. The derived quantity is 0.051 nm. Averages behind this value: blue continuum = 10.2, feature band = 10.3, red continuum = 10.8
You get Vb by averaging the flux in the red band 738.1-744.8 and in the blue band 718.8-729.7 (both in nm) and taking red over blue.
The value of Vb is 1.08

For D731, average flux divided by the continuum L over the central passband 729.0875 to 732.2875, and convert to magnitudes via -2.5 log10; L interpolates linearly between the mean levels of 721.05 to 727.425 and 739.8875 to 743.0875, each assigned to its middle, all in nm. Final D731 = 0.01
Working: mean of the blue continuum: 10.3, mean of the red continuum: 11.5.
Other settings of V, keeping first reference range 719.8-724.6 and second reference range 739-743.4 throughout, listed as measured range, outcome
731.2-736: 0.167 nm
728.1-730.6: 0.016 nm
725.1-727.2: 0.111 nm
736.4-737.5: 0.031 nm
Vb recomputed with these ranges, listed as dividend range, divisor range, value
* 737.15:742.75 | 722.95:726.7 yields 1.09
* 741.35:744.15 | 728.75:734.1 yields 1.07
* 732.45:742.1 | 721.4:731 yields 1.05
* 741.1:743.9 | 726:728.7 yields 1.11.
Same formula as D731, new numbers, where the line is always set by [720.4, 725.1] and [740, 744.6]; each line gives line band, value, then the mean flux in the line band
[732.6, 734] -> 0.02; 10.6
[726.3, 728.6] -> 0.01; 10.4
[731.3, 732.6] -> 0.01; 10.6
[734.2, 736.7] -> 0.02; 10.7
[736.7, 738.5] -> 0.01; 10.9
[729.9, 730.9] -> 0.07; 10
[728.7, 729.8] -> -0.02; 10.9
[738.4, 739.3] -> -0.03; 11.4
